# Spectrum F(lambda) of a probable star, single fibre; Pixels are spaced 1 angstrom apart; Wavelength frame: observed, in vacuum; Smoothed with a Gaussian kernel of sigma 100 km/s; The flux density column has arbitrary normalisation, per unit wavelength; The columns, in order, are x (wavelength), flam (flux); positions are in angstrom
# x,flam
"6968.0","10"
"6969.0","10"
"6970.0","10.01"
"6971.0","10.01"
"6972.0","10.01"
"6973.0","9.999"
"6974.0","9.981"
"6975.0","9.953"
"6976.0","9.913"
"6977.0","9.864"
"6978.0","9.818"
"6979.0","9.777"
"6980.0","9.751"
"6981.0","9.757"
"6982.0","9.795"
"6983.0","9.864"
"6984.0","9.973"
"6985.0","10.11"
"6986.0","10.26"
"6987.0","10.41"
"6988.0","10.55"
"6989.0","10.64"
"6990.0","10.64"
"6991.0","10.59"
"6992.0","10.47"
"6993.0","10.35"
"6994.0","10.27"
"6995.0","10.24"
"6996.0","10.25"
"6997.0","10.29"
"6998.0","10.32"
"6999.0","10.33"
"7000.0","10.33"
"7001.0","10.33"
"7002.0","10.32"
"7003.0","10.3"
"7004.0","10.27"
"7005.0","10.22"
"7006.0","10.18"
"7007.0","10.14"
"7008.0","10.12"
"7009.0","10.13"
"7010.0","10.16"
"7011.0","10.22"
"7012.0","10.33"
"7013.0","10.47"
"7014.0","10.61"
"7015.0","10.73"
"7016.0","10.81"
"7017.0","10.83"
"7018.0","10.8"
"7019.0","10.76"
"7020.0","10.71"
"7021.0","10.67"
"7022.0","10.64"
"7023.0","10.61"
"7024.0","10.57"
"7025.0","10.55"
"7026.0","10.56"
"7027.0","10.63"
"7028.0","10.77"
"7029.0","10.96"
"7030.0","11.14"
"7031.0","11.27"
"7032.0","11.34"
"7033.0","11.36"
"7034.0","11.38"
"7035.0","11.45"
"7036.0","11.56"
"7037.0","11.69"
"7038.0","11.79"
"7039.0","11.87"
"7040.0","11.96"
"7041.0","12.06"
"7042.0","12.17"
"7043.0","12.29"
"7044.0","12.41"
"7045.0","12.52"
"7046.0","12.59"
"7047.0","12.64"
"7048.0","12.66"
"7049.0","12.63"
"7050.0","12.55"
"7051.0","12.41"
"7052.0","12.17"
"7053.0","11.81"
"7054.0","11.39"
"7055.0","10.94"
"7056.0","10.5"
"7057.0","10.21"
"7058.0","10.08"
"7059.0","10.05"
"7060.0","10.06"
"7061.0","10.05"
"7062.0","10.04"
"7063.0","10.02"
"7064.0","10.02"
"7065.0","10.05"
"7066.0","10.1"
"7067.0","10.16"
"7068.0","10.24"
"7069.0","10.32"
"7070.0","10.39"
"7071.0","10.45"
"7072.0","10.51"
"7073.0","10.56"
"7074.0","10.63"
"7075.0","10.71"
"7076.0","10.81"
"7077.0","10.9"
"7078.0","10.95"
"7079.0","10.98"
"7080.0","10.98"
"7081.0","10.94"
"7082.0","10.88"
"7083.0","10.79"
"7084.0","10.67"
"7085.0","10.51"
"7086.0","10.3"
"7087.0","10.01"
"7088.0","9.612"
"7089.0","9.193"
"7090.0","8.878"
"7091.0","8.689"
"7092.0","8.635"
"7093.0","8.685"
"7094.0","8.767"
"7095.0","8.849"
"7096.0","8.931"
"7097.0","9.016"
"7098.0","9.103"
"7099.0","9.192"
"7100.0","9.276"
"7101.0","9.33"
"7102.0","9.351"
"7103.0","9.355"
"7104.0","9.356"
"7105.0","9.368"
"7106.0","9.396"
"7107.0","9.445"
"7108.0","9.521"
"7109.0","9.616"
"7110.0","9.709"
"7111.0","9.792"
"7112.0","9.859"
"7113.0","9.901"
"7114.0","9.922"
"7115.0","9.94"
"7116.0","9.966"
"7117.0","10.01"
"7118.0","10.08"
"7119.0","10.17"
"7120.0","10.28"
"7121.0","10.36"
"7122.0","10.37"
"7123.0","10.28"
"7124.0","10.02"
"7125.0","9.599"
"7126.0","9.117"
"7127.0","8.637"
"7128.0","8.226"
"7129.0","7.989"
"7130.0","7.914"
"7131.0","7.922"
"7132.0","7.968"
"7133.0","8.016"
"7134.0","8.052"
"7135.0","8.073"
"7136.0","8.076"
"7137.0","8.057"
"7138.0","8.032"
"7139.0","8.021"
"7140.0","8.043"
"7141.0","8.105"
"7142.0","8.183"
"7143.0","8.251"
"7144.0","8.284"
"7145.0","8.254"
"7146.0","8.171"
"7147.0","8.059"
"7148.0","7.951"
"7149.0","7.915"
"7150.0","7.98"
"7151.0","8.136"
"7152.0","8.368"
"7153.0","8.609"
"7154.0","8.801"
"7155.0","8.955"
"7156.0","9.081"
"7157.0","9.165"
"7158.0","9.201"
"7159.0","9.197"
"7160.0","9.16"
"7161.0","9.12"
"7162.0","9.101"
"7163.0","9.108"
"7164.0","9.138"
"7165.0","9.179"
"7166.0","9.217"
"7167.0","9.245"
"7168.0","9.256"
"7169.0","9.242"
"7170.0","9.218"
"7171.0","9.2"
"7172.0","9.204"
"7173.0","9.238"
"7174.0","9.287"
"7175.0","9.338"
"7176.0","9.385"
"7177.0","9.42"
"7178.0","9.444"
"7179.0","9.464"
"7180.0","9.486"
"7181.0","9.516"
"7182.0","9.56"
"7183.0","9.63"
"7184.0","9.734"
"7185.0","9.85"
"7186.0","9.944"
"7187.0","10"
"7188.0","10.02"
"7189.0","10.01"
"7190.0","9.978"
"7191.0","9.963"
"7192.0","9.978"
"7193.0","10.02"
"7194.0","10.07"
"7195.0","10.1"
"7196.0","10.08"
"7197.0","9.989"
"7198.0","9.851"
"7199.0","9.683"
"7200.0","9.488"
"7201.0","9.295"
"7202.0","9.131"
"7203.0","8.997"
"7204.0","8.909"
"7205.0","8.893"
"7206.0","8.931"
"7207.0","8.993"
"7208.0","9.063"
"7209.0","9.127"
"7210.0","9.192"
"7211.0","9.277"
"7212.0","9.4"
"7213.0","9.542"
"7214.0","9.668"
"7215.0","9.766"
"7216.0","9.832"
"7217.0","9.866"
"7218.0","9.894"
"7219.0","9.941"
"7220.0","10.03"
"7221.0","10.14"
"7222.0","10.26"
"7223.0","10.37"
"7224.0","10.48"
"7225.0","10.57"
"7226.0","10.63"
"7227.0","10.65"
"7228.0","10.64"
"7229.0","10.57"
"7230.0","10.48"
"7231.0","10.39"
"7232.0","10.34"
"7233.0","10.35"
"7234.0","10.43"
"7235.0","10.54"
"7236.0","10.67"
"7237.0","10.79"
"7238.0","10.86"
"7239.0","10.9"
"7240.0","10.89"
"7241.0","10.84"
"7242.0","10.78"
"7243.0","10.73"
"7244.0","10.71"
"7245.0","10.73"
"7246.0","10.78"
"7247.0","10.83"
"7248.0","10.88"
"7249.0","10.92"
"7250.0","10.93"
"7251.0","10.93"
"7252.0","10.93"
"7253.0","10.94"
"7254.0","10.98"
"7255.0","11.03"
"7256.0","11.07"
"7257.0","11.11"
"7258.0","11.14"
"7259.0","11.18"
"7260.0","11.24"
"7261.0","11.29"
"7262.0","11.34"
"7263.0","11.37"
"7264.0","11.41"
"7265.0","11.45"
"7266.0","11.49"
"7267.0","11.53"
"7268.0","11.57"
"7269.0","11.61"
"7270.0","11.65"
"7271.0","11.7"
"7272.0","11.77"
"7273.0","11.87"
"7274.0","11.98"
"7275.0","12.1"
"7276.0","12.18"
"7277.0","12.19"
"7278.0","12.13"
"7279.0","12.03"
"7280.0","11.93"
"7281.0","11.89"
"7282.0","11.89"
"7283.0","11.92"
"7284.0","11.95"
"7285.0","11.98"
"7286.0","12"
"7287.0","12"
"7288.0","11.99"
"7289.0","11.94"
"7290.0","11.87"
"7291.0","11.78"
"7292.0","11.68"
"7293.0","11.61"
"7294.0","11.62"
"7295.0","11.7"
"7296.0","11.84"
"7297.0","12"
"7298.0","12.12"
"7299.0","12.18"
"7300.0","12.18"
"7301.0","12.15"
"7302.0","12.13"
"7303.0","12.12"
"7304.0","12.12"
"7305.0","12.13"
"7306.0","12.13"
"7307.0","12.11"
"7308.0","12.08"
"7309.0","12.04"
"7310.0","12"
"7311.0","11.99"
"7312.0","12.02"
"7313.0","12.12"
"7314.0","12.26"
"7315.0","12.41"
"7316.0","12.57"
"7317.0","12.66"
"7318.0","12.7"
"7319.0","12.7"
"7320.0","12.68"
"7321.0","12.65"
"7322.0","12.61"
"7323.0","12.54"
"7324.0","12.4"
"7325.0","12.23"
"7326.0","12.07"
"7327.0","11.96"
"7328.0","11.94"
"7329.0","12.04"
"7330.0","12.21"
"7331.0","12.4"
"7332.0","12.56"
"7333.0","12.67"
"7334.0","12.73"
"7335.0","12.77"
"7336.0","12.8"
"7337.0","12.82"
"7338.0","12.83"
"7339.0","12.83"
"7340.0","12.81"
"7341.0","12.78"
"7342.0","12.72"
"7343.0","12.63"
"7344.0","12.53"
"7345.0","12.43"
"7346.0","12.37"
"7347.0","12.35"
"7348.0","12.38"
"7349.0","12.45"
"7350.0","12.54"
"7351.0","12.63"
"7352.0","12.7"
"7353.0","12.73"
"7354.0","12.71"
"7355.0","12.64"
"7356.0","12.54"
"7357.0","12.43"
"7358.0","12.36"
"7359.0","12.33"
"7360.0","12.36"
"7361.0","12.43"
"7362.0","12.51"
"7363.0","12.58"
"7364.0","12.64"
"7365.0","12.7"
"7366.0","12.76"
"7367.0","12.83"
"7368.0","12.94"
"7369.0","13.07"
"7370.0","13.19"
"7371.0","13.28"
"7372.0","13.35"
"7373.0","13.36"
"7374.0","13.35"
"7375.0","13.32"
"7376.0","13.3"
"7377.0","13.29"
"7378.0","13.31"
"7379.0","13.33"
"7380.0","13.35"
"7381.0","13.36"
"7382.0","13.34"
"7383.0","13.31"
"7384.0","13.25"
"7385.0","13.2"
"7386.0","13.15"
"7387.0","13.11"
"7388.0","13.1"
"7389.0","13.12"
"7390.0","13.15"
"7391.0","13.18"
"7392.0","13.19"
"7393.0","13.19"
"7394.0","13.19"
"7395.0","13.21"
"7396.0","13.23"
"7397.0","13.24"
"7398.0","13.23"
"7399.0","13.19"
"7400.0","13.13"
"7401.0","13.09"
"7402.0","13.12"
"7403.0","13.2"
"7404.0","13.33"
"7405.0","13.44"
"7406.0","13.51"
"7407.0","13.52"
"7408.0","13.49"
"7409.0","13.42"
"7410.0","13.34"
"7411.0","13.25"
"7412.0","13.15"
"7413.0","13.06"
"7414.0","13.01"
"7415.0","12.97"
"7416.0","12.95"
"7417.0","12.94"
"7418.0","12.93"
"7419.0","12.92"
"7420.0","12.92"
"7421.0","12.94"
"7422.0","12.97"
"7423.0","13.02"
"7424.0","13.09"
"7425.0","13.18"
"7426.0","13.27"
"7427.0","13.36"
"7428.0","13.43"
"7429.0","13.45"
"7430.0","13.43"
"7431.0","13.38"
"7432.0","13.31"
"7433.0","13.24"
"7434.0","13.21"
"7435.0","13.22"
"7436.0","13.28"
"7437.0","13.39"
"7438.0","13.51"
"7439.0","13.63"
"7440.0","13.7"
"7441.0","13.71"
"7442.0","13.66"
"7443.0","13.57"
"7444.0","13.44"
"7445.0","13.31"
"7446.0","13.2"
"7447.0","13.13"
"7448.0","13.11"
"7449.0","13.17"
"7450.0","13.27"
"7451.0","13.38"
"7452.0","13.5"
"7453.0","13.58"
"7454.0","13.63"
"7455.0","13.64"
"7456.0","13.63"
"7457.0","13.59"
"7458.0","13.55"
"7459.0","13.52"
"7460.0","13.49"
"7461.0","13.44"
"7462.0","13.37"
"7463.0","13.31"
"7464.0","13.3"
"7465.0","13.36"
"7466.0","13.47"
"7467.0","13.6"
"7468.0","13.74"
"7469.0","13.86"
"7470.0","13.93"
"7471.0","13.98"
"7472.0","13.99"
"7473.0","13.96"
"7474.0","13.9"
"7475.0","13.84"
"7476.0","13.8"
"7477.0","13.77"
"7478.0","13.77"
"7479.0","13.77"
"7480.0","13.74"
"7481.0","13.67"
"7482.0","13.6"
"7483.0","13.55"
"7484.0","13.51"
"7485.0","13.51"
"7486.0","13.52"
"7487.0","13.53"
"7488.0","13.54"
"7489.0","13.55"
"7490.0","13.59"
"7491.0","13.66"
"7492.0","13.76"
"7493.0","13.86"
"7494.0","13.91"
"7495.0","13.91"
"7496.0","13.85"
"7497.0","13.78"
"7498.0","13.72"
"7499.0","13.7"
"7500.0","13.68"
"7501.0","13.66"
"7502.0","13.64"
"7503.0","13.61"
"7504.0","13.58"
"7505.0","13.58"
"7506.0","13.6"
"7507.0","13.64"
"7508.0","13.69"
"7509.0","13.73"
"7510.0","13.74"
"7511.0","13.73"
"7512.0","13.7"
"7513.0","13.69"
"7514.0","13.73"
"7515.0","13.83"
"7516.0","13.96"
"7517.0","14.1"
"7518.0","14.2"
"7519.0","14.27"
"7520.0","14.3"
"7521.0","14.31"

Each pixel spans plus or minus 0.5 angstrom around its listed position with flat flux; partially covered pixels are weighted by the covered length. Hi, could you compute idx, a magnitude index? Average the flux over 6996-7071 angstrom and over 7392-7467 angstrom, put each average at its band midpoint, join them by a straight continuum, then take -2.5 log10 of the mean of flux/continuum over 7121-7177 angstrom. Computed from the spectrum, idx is 0.31 mag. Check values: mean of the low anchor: 10.9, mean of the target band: 8.74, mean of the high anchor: 13.3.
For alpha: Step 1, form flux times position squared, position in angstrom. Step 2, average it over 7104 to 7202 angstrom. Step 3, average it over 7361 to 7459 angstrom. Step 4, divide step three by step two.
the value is 1.5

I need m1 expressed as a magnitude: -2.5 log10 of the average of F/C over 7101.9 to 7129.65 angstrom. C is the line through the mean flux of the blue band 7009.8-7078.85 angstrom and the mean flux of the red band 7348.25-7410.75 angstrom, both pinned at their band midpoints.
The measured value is 0.19 mag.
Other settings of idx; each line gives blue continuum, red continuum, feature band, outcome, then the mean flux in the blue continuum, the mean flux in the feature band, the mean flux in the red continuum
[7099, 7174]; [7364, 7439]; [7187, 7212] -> 0.049 mag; 9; 9.55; 13.2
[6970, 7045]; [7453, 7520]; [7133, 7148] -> 0.376 mag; 10.6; 8.11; 13.7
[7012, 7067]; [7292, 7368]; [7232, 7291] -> 0.070 mag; 11.1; 11.3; 12.4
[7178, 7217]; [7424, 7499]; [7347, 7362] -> -0.050 mag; 9.59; 12.5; 13.6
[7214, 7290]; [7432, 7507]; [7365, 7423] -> -0.039 mag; 11.1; 13.2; 13.6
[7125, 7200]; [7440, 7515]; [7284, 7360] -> -0.090 mag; 9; 12.3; 13.6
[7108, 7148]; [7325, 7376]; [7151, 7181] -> 0.050 mag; 8.95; 9.16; 12.6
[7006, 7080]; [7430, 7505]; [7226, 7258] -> 0.135 mag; 11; 10.8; 13.6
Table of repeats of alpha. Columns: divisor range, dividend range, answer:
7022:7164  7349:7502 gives 1.47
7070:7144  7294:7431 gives 1.45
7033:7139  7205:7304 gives 1.14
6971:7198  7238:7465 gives 1.36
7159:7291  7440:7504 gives 1.40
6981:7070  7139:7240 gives 0.92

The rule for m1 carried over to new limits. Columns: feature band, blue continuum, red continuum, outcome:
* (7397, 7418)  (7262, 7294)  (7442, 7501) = -0.02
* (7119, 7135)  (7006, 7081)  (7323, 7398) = 0.26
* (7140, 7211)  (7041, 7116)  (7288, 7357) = 0.21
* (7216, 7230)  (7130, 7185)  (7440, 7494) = -0.05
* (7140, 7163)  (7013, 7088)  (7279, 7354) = 0.32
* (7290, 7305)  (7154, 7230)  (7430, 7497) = -0.08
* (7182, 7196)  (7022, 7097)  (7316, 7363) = 0.17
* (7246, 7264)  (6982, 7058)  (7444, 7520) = 0.12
